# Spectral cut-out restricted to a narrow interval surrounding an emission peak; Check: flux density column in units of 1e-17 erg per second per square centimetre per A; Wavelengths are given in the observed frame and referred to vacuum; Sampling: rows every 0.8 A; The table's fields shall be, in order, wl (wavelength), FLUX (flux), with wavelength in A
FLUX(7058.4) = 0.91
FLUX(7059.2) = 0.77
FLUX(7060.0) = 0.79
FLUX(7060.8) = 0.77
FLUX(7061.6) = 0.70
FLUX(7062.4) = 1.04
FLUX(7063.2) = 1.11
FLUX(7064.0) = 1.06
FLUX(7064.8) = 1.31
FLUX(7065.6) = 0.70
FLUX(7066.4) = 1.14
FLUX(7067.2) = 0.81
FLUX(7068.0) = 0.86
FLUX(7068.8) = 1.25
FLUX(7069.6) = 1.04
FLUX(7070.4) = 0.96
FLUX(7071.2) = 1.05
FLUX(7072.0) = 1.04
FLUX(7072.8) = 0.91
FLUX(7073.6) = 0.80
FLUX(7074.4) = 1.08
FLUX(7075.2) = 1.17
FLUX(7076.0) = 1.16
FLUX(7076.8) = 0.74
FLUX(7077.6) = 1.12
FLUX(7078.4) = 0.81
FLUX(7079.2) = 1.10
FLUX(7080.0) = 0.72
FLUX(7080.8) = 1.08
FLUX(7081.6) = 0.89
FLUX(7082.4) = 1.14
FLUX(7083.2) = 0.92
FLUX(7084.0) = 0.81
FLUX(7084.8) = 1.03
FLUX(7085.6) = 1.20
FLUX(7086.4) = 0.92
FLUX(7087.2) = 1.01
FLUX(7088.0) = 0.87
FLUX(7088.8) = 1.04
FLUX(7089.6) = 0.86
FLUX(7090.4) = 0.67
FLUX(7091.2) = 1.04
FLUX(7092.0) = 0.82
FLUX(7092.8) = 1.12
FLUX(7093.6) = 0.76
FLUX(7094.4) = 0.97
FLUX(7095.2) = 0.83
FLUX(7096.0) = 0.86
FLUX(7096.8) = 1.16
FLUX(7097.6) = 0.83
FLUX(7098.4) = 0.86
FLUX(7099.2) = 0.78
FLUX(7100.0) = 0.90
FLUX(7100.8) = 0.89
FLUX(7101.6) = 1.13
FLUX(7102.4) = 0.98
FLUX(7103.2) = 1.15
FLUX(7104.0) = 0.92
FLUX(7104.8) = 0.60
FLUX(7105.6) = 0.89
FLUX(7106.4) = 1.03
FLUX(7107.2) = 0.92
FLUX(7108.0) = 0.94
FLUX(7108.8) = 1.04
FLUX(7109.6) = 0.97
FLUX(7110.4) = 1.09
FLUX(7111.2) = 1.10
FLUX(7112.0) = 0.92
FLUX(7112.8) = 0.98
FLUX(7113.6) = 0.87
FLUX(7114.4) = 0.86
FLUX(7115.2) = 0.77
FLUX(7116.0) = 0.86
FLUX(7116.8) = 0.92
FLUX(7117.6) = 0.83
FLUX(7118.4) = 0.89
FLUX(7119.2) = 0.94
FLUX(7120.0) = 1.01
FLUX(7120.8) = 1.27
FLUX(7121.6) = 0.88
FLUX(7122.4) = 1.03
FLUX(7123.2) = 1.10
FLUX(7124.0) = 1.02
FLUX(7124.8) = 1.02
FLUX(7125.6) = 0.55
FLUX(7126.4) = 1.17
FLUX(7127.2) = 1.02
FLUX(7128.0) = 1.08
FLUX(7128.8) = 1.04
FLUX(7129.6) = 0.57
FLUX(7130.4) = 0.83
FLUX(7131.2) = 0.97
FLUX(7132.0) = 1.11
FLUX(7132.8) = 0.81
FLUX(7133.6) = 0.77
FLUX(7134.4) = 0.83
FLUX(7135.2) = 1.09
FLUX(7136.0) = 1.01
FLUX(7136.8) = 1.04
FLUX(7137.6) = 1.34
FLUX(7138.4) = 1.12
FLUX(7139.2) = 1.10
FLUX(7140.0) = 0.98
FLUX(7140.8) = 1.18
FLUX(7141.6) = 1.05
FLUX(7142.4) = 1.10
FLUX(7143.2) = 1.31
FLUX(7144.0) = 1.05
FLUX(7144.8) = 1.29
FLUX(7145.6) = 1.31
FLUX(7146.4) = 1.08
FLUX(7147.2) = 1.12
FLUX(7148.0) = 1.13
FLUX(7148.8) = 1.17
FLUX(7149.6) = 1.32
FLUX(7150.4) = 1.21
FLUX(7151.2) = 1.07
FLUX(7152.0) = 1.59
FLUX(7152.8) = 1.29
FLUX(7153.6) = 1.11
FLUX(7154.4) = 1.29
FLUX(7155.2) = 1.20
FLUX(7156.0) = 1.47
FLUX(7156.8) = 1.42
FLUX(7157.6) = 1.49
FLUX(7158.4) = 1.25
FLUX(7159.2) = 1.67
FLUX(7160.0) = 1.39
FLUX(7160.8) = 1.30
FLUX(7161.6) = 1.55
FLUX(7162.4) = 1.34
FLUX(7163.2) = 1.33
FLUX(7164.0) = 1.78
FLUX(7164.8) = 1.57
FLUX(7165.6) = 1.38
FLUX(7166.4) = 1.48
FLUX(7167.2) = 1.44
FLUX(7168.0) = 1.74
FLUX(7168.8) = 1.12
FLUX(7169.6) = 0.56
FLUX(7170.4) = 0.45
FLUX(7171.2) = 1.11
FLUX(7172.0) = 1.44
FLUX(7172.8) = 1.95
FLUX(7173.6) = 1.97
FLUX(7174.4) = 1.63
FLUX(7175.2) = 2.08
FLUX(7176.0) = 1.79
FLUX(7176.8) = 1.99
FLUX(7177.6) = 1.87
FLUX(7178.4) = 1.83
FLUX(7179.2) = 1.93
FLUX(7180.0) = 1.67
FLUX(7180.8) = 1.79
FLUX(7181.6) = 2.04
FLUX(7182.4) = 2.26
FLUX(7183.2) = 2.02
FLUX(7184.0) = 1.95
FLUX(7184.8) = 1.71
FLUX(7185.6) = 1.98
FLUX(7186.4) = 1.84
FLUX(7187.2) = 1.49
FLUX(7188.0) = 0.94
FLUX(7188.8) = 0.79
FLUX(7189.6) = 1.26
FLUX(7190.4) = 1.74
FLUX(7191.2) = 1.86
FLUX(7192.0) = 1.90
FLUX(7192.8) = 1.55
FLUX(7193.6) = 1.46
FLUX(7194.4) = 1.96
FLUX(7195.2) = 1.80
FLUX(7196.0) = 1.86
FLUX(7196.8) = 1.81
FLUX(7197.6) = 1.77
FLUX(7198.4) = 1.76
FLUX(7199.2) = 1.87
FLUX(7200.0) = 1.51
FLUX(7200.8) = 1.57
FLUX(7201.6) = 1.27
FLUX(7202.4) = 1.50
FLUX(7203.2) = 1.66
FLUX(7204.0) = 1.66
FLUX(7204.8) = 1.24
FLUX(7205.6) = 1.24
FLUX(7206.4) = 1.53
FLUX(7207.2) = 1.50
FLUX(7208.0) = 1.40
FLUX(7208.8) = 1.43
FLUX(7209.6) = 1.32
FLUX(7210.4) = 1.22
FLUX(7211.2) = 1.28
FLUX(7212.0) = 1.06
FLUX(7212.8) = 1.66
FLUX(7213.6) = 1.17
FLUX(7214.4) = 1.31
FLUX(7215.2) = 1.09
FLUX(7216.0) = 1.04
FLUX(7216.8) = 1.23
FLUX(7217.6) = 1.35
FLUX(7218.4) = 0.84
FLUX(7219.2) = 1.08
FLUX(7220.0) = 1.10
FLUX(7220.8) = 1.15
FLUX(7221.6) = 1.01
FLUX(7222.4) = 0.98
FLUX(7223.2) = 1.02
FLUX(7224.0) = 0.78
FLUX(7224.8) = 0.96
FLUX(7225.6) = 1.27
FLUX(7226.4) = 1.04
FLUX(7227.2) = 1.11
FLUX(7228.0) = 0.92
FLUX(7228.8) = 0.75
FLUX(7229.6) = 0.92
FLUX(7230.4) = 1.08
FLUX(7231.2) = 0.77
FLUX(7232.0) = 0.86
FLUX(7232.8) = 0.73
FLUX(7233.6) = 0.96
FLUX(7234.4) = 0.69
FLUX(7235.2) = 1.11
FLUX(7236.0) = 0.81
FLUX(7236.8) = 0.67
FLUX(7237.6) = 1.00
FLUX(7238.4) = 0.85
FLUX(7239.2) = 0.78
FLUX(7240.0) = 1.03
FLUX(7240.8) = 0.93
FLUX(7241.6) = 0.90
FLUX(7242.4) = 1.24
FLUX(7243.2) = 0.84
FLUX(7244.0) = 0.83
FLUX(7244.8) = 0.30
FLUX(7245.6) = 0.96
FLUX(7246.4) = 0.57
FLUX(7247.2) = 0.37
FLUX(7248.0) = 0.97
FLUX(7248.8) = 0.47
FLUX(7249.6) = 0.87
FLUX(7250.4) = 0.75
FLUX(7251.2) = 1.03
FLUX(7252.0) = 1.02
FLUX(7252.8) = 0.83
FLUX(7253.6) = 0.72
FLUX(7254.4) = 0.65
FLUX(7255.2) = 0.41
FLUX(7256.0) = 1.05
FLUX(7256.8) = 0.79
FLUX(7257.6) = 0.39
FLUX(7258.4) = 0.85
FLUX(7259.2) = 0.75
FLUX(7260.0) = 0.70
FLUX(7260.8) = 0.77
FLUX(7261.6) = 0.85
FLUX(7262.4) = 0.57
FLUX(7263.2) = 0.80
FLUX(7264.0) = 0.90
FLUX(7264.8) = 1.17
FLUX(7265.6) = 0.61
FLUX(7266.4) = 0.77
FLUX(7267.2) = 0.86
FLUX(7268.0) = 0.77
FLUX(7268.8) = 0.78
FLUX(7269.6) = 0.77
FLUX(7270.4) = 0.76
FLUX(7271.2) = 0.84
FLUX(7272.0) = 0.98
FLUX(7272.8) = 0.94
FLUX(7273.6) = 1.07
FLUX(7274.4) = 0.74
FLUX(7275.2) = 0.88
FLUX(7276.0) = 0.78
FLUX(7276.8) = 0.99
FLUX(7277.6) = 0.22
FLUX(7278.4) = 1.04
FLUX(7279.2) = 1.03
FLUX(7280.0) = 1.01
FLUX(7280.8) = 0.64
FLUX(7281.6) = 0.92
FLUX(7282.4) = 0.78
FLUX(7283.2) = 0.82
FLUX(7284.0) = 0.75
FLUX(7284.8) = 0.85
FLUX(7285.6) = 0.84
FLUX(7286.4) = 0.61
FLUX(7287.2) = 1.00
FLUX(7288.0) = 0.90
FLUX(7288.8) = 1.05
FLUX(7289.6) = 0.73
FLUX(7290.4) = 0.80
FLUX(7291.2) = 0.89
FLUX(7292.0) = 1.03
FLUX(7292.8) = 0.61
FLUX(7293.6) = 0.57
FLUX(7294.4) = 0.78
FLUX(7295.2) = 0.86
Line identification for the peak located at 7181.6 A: Mg II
